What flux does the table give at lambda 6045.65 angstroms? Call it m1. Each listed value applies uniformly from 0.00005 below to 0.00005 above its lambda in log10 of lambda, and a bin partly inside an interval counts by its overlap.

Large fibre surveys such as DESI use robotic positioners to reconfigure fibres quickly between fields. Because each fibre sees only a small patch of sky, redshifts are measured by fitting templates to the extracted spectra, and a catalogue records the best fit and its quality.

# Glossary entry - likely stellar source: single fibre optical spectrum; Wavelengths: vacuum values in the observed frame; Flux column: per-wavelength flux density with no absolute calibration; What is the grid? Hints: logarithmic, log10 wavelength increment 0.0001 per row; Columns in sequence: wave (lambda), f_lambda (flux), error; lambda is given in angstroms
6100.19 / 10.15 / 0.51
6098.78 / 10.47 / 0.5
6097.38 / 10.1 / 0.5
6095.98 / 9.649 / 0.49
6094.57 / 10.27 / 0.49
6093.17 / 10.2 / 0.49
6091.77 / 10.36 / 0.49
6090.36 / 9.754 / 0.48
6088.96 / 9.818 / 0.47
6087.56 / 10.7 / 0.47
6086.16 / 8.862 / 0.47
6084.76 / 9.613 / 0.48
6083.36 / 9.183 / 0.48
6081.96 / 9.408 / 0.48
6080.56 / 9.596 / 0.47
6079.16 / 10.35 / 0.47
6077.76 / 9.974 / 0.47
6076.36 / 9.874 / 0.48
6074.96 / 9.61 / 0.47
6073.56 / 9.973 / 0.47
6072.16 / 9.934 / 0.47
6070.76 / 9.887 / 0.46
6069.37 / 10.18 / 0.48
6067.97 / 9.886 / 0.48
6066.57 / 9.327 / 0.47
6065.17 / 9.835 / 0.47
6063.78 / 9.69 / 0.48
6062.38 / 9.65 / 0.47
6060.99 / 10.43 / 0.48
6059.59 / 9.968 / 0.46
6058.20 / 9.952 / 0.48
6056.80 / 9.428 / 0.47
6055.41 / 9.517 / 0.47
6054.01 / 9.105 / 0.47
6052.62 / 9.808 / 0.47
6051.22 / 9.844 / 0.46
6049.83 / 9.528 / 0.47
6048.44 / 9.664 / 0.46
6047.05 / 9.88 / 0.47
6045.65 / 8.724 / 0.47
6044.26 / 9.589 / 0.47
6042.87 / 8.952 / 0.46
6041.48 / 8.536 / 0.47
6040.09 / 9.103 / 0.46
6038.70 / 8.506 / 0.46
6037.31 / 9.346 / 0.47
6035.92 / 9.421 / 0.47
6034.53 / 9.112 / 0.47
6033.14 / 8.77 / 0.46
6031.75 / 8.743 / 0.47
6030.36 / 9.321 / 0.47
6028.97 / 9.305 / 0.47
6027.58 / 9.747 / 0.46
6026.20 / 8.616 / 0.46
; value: 8.724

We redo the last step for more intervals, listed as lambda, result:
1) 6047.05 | 9.88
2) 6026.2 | 8.616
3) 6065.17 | 9.835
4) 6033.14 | 8.77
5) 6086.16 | 8.862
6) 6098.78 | 10.47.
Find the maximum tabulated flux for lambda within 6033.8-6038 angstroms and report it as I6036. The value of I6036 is 9.421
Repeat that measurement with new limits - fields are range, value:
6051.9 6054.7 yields 9.808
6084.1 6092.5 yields 10.7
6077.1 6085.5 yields 10.35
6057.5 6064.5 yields 10.43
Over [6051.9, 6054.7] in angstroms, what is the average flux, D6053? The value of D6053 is 9.45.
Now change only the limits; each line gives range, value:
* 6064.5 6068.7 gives 9.66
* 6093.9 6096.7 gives 9.95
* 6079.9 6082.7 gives 9.5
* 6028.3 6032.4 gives 9.12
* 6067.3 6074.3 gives 9.97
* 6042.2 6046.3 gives 9.1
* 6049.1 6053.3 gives 9.72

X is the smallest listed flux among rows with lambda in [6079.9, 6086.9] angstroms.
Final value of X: 8.862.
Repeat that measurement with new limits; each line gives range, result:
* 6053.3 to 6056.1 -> 9.105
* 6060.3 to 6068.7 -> 9.327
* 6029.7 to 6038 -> 8.743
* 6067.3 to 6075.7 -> 9.61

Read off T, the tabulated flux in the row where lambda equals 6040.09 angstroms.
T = 9.103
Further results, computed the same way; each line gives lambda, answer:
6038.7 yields 8.506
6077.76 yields 9.974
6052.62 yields 9.808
